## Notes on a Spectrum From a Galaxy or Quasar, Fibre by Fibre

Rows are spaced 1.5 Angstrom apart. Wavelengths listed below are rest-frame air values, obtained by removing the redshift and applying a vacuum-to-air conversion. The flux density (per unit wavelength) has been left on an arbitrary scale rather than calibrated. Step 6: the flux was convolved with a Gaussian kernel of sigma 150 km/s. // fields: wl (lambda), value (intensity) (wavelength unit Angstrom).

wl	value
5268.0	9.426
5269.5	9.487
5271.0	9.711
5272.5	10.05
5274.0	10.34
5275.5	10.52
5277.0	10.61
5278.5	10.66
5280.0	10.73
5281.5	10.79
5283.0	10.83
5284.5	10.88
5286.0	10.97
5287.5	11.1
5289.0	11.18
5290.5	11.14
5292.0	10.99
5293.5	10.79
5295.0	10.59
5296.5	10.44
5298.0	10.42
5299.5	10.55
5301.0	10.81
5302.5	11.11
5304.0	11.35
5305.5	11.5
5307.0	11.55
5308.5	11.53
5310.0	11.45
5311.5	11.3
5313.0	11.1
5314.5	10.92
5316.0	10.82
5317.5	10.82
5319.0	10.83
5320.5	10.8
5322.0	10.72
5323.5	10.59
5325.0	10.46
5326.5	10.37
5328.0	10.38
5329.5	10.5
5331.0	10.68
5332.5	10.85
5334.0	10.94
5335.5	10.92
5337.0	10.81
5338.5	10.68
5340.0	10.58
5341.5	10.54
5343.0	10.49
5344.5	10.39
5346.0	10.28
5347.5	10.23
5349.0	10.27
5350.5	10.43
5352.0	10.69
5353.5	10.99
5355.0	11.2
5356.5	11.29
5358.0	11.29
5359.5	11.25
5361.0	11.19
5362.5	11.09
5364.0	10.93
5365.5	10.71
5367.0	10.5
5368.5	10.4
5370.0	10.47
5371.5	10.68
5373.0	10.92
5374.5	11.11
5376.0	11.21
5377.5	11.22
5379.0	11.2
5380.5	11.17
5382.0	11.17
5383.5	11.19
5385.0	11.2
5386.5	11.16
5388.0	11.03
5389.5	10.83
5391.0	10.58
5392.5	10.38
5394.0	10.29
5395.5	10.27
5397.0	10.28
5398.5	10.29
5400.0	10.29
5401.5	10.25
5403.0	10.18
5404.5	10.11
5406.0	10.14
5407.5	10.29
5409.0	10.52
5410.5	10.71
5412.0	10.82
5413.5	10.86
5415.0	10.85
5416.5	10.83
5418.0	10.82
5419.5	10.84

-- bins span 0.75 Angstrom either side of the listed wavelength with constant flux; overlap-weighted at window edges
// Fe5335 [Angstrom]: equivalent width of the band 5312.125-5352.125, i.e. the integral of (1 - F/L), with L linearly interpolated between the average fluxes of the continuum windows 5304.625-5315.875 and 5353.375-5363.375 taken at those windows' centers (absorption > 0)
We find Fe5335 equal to 2.2 Angstrom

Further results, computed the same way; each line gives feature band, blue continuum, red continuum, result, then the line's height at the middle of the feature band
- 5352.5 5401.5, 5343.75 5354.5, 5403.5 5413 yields -1.9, 10.5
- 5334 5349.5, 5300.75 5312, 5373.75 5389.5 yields 1.0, 11.3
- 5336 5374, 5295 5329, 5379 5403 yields 0.2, 10.8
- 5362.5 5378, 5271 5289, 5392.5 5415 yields -0.5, 10.5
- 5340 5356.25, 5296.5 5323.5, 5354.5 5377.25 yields 0.6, 11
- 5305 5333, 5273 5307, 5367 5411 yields -0.3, 10.8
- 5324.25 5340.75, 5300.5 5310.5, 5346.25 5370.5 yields 0.6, 11.1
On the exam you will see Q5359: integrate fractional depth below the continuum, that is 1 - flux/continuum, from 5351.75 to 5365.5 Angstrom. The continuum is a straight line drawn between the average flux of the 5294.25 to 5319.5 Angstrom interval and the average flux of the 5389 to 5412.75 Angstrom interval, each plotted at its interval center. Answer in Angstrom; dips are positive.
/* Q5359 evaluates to -0.6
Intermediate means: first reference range 11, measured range 11.1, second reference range 10.4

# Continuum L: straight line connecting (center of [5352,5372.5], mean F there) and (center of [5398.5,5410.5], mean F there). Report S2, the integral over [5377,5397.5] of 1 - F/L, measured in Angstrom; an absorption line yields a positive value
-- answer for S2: -0.61 Angstrom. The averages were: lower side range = 10.9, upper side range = 10.3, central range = 10.9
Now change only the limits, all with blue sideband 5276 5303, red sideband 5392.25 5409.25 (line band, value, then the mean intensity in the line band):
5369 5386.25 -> -1.1 Angstrom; 11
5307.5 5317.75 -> -0.4 Angstrom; 11.2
